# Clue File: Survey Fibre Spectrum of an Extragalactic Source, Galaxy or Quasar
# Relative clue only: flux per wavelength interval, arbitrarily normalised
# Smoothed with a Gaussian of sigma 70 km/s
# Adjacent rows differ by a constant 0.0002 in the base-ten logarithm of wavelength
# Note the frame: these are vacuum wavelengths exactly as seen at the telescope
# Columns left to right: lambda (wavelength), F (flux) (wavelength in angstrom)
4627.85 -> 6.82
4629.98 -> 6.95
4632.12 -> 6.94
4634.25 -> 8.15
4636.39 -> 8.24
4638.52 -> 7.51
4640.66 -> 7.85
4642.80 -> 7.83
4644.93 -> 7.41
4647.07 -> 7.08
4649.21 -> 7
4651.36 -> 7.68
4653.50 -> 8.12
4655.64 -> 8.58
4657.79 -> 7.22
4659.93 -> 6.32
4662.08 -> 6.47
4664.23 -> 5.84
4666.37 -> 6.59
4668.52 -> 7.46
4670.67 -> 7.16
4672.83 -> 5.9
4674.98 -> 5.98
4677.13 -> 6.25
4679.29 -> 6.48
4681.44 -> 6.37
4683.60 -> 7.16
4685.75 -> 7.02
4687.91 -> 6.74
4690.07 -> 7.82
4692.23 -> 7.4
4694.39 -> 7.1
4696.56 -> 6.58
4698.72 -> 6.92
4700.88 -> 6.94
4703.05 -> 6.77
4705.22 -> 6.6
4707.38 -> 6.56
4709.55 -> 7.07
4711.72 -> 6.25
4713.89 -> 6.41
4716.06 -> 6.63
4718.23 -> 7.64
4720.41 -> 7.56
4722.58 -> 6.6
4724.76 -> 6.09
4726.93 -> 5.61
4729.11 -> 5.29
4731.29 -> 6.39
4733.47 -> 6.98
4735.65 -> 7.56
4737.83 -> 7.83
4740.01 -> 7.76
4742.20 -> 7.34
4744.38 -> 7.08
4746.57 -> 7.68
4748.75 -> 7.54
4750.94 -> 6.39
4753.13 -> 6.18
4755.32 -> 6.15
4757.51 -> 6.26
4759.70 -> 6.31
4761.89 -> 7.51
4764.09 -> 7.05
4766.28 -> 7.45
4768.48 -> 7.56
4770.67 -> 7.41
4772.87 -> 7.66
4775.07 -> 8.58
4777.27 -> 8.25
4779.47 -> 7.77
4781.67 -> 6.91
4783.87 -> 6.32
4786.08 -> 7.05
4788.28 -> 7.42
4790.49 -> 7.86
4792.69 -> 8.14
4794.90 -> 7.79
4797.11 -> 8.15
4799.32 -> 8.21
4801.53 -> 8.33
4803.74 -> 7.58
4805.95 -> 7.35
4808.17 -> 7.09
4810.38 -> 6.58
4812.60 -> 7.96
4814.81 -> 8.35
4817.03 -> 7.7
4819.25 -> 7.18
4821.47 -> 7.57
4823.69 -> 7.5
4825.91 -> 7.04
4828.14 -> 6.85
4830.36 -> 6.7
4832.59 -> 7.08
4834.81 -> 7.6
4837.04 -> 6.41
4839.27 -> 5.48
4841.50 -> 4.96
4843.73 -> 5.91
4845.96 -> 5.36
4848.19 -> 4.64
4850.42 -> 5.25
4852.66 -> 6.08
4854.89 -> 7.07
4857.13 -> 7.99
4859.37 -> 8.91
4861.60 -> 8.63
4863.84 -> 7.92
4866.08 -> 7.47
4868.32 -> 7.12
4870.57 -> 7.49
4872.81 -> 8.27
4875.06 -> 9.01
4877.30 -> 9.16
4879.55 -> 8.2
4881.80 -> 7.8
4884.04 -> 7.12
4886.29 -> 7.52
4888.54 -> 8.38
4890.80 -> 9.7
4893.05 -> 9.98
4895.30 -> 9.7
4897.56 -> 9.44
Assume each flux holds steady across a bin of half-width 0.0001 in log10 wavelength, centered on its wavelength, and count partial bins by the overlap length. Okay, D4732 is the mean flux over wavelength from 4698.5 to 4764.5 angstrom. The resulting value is 6.8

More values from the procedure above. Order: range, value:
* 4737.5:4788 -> 7.21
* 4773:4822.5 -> 7.64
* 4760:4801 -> 7.6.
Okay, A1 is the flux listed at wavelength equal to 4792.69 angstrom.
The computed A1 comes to 8.14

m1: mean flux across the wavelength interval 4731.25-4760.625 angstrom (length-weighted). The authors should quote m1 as 6.98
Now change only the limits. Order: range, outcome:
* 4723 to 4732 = 5.88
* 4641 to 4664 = 7.33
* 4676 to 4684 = 6.51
